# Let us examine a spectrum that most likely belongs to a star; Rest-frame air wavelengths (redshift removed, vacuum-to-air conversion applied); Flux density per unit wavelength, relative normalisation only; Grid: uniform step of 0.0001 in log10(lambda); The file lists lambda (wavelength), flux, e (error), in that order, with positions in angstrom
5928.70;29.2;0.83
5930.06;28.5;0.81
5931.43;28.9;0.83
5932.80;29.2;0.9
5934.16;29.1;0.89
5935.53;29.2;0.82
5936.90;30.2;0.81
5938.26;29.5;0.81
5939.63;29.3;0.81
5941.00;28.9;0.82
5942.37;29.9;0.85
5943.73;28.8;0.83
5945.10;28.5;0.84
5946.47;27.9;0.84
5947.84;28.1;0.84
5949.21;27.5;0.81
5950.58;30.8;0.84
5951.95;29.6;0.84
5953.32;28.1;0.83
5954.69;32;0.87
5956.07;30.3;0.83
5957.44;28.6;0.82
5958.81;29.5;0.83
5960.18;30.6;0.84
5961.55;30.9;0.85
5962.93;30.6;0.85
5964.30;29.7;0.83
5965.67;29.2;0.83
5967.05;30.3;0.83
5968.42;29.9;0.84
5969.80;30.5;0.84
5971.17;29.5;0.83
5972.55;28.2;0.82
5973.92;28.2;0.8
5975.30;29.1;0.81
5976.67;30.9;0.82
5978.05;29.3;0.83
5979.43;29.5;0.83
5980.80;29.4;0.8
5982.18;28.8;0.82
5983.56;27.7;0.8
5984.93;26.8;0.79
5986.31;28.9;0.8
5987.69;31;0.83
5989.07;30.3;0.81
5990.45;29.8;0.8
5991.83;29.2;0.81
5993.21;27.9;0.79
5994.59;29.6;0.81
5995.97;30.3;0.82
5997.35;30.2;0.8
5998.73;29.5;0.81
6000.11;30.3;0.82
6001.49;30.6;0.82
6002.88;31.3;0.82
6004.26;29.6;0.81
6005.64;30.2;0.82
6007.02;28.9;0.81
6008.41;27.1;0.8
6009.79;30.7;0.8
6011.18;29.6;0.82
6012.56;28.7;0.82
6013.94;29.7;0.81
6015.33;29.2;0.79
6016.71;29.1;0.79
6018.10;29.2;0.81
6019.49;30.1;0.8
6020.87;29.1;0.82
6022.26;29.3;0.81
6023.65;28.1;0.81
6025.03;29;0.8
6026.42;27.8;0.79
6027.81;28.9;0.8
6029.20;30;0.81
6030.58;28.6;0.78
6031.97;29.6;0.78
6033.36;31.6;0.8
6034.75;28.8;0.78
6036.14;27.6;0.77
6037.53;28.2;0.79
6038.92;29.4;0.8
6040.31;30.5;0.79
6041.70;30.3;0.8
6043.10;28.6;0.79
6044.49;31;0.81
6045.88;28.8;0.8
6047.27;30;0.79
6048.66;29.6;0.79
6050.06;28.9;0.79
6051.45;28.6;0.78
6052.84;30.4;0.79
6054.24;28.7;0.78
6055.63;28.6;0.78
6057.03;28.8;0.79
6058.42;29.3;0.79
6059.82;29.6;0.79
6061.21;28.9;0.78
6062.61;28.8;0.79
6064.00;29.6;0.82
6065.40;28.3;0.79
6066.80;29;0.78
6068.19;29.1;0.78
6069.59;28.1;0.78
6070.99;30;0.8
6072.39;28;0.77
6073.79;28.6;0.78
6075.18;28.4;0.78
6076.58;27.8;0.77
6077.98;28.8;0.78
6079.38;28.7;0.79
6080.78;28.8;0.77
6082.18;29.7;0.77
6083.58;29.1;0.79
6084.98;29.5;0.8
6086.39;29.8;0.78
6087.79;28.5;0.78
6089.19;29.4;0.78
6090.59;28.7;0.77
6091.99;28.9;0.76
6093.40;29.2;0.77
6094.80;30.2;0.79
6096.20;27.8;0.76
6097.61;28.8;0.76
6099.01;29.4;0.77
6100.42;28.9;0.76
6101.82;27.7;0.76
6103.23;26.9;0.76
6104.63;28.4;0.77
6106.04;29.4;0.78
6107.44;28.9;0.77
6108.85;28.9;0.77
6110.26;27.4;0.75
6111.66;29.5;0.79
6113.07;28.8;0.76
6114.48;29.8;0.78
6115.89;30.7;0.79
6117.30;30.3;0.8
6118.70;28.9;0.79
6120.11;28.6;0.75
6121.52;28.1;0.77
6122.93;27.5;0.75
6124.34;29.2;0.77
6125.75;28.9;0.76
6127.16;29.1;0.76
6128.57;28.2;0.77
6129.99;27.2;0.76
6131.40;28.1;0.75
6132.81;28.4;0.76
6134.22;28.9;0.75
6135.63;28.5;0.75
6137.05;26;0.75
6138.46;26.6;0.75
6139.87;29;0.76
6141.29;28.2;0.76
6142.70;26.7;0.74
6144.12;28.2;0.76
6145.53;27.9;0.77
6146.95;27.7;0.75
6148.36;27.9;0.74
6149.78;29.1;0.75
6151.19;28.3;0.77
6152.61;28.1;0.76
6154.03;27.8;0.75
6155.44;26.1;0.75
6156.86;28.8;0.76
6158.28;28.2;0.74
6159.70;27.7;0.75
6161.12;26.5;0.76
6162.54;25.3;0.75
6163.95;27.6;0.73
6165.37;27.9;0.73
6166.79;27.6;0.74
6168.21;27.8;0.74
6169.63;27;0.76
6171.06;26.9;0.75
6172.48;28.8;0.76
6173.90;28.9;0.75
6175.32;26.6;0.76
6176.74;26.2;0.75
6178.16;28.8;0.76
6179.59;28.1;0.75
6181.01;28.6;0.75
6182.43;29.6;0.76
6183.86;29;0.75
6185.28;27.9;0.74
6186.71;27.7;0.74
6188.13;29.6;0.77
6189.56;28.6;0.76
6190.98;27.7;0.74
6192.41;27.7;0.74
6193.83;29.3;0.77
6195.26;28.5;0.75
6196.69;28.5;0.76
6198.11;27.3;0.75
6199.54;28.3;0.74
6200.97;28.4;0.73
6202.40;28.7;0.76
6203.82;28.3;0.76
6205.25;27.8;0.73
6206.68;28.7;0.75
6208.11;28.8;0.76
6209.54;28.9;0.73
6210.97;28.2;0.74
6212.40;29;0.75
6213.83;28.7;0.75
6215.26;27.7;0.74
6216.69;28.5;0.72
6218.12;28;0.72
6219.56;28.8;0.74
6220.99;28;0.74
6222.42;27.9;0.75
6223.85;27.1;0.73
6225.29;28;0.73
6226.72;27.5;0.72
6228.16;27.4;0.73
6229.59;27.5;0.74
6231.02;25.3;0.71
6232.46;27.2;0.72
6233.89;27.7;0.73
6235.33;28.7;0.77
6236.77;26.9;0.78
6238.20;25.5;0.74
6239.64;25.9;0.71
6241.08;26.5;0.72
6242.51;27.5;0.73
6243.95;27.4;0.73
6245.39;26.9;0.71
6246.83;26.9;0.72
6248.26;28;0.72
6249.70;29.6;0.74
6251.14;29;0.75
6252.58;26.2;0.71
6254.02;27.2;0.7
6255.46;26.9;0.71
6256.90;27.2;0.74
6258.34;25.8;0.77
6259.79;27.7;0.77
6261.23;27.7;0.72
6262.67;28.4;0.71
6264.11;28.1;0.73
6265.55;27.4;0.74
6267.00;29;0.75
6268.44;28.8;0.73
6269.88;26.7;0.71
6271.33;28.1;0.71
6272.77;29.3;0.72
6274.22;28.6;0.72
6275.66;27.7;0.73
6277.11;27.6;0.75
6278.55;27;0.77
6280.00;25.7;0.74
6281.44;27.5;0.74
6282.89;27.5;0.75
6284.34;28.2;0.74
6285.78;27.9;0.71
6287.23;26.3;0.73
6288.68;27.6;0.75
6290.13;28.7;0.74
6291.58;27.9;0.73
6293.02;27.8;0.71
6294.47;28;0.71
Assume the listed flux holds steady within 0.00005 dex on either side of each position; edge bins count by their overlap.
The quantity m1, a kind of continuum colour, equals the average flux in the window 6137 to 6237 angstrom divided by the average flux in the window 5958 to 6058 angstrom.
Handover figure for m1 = 0.9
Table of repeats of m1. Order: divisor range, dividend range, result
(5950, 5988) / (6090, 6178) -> 0.95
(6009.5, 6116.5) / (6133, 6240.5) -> 0.96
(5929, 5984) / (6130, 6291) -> 0.95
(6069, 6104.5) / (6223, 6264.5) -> 0.95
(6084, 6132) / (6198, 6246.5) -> 0.96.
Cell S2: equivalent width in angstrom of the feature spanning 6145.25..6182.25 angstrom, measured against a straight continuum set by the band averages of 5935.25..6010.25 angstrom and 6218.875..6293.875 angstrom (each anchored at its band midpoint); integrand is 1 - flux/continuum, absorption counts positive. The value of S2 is 0.6 angstrom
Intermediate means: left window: 29.5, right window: 27.5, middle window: 27.7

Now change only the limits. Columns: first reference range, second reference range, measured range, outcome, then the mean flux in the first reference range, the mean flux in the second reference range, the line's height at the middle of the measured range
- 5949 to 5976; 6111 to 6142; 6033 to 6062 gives -0.21 angstrom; 29.7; 28.6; 29.1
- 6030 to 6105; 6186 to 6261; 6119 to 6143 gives 0.35 angstrom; 29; 27.8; 28.5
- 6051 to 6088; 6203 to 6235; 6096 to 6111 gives 0.15 angstrom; 29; 28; 28.7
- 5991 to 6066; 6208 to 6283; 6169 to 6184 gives 0.09 angstrom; 29.3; 27.6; 28.2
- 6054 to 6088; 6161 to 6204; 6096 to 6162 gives 0.35 angstrom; 28.9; 28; 28.4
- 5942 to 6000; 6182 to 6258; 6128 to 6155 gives 0.42 angstrom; 29.4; 27.9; 28.4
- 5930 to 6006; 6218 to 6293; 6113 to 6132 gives -0.26 angstrom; 29.5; 27.5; 28.4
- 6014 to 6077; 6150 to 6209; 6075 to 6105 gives -0.05 angstrom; 29.1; 28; 28.8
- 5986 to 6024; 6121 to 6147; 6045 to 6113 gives -0.53 angstrom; 29.6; 28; 28.7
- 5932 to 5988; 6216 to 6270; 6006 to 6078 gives -0.73 angstrom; 29.4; 27.5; 28.8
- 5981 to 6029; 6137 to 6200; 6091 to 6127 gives -0.55 angstrom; 29.3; 27.9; 28.4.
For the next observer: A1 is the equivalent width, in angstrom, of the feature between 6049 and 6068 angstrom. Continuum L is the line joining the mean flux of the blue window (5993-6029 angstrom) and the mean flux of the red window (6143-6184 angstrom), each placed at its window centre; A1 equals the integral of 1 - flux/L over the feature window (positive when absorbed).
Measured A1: -0.1 angstrom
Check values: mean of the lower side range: 29.4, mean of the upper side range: 27.8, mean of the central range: 29.1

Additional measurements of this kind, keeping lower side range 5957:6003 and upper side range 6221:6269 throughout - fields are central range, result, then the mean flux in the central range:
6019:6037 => 0.1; 29.1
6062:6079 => 0.1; 28.7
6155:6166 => 0.3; 27.3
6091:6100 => -0.1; 29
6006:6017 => 0.1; 29.2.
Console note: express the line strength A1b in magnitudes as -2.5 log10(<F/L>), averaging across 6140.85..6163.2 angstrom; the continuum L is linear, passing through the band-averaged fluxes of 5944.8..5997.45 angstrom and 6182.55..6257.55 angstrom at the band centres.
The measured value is 0.02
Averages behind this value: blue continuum 29.4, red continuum 27.9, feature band 27.7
